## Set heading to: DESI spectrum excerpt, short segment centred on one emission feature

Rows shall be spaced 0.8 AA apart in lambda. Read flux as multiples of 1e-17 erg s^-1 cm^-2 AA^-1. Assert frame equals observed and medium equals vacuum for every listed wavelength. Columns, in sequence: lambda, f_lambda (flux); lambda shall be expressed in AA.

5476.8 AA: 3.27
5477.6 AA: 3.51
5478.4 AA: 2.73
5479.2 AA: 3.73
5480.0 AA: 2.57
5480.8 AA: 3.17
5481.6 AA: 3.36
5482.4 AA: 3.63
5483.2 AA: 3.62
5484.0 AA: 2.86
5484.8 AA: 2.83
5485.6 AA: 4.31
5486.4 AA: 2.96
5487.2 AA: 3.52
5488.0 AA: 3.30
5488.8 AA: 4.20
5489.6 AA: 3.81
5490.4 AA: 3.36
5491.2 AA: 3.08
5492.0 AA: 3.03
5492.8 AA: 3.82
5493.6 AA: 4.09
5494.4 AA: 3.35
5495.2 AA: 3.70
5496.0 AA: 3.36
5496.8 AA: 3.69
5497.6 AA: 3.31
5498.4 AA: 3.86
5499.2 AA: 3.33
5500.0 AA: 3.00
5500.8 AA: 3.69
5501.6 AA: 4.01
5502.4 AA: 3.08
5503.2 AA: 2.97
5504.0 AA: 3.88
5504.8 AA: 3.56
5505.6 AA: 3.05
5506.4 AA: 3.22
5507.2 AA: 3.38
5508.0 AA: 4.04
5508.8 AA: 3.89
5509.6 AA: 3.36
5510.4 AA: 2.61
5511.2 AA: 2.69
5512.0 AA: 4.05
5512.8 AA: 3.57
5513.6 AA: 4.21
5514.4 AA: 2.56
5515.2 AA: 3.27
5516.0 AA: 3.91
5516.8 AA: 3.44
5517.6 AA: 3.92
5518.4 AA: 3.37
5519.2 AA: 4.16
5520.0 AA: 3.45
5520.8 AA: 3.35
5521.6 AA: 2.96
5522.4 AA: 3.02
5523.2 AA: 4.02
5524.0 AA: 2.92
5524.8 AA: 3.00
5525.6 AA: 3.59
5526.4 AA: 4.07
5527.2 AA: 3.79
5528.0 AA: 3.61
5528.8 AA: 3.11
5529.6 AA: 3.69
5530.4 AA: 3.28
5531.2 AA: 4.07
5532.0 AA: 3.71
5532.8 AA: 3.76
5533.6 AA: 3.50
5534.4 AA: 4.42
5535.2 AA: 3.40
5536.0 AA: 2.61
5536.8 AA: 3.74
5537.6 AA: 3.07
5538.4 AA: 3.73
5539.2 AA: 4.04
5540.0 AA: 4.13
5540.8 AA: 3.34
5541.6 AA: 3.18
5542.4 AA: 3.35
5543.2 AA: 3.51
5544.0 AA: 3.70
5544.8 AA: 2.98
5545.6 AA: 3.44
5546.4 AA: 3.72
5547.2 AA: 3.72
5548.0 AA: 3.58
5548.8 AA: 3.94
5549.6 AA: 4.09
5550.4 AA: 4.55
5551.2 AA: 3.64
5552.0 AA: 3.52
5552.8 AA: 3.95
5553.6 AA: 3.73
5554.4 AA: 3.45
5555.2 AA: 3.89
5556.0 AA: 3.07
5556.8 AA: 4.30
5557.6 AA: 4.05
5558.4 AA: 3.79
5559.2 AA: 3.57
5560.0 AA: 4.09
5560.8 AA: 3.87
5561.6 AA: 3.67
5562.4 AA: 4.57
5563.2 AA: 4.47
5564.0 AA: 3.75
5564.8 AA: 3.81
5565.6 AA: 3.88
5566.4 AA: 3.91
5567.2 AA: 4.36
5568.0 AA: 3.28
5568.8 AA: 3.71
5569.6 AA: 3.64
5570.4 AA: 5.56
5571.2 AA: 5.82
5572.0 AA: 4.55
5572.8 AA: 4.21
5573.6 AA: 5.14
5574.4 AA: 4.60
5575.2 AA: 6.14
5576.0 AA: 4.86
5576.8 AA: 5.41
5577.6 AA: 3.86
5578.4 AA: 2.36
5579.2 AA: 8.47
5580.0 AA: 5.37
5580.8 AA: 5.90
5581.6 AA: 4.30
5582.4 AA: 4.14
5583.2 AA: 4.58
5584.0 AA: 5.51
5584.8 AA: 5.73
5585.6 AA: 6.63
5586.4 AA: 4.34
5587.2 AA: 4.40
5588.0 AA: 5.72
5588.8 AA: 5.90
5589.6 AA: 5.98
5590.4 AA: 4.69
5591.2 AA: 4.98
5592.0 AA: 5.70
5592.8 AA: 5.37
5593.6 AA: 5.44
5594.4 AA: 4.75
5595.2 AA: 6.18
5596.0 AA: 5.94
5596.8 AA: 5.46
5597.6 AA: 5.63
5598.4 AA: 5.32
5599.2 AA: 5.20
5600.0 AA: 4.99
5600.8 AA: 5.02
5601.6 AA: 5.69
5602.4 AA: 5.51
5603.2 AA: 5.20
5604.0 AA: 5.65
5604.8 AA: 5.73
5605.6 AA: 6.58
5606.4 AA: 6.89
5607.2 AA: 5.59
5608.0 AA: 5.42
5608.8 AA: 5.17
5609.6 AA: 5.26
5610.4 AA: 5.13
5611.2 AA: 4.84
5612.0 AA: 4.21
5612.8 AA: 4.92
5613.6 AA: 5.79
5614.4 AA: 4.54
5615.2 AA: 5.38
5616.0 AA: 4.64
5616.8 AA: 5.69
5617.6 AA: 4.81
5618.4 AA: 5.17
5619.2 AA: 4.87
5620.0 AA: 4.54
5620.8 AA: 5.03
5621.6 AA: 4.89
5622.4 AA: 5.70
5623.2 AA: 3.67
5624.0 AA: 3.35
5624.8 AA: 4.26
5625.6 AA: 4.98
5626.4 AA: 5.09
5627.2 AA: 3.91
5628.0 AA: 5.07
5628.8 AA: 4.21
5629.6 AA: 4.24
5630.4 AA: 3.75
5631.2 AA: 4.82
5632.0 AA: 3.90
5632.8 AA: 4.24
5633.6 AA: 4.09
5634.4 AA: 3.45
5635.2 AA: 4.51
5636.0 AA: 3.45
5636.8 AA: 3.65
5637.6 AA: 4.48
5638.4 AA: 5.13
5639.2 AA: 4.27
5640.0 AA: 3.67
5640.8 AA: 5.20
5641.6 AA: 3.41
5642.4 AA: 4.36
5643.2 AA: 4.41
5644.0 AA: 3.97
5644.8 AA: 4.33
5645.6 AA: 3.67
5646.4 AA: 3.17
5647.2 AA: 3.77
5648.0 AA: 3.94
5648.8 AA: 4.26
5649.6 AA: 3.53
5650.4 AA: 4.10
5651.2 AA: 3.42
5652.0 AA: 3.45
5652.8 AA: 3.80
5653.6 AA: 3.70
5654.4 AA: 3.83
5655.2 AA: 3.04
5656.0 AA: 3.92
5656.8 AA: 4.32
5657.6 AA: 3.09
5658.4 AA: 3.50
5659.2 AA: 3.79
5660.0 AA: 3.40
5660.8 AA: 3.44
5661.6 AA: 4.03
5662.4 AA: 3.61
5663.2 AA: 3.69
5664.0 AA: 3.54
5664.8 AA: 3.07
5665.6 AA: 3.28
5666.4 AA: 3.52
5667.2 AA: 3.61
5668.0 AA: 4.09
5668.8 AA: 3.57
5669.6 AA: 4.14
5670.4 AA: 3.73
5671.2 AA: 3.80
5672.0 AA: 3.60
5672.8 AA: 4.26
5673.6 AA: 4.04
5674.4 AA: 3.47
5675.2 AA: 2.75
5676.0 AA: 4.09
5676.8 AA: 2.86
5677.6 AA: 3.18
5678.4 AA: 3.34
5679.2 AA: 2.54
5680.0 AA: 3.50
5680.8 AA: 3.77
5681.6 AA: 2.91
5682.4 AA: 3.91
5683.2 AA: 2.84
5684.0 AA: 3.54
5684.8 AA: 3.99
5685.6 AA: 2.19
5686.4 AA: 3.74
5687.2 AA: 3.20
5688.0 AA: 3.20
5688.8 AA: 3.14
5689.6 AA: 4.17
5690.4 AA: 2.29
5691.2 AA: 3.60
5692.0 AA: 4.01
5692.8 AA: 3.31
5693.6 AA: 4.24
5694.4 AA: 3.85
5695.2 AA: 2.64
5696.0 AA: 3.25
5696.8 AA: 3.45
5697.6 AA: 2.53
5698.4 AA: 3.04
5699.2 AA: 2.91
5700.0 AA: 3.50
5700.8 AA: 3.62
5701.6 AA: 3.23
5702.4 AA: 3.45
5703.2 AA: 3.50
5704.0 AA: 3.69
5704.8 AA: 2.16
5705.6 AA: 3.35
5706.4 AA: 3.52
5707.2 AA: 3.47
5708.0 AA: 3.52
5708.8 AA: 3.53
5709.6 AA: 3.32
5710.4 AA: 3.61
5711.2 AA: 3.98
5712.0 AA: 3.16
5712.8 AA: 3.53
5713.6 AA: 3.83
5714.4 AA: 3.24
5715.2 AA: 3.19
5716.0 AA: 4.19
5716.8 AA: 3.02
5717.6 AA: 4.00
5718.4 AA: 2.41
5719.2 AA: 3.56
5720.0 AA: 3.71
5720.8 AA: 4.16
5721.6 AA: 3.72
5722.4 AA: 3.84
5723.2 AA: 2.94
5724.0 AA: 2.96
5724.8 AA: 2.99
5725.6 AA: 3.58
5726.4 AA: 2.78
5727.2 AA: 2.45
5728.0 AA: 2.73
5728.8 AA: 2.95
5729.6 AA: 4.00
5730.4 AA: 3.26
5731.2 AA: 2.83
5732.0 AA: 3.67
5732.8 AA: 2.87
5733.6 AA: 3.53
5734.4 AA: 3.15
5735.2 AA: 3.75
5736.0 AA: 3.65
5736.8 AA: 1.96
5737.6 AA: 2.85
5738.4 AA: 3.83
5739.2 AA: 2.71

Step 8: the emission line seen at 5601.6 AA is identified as Mg II 2798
